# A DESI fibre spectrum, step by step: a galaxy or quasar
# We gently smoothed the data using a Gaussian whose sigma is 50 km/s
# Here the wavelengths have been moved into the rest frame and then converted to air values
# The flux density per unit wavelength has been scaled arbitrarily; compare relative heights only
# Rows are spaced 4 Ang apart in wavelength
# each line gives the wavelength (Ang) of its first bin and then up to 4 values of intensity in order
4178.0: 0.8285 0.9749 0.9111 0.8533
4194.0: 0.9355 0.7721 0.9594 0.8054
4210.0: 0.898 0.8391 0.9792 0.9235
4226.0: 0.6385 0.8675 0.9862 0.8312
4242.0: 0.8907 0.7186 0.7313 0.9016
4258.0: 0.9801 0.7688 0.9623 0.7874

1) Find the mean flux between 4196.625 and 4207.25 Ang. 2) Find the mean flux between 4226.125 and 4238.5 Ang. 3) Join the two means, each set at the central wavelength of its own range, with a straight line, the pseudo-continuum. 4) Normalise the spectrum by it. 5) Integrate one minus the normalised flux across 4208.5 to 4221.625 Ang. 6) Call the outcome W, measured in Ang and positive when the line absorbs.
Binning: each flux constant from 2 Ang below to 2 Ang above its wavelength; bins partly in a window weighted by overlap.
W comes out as -0.77 Ang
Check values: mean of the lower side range 0.853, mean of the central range 0.908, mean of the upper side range 0.864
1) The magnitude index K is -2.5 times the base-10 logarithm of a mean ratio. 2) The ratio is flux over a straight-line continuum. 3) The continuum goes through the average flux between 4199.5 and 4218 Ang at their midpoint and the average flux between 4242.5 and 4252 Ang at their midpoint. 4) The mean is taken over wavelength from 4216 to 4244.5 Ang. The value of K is -0.08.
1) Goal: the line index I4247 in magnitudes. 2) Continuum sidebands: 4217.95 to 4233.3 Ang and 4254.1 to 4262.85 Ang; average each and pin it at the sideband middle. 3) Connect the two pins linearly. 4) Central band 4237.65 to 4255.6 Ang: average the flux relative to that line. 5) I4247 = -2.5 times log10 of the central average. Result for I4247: 0.08 mag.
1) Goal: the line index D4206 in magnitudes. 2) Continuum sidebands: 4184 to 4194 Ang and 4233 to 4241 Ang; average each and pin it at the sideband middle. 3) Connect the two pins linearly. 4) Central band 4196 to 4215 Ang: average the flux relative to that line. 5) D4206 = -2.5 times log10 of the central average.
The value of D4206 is 0.05 mag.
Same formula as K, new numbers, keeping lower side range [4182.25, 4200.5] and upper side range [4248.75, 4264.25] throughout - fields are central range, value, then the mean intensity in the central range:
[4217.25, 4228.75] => 0.04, 0.834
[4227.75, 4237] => -0.06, 0.909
